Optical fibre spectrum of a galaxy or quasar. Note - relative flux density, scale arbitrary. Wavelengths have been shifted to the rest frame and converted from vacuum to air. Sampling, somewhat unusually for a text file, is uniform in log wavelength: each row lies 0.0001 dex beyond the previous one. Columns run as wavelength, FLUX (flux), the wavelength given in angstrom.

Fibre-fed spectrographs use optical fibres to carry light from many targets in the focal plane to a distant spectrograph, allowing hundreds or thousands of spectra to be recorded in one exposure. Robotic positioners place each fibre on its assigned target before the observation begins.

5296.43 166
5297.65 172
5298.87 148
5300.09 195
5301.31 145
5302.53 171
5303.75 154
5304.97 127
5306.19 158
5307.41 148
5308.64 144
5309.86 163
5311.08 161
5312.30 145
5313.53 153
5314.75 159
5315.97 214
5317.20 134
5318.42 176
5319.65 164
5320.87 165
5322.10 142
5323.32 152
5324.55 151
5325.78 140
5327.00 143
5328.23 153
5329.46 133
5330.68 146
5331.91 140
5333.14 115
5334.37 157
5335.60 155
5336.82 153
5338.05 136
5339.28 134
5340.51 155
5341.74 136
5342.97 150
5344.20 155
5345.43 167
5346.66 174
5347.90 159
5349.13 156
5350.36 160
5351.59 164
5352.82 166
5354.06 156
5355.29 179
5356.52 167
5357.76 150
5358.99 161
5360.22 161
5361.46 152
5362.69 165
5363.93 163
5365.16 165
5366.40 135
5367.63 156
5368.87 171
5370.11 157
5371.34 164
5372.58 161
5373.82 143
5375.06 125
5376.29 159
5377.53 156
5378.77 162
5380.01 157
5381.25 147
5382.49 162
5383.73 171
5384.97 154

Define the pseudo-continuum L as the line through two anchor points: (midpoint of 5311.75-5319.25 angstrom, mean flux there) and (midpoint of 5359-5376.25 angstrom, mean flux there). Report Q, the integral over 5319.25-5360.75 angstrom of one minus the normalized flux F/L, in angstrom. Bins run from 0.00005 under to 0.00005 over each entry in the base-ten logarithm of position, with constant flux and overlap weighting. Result 1.8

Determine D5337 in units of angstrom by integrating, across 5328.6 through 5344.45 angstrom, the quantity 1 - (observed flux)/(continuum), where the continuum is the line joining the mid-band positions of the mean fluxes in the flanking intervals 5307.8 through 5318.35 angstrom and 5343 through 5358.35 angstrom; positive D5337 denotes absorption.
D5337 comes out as 1.8 angstrom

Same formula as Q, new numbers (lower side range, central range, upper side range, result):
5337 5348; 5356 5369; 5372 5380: -0.6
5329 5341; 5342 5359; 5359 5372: -1.2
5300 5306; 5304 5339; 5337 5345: -0.1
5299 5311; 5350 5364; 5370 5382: -0.7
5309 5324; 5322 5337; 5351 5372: 1.5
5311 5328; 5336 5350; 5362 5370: 0.5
